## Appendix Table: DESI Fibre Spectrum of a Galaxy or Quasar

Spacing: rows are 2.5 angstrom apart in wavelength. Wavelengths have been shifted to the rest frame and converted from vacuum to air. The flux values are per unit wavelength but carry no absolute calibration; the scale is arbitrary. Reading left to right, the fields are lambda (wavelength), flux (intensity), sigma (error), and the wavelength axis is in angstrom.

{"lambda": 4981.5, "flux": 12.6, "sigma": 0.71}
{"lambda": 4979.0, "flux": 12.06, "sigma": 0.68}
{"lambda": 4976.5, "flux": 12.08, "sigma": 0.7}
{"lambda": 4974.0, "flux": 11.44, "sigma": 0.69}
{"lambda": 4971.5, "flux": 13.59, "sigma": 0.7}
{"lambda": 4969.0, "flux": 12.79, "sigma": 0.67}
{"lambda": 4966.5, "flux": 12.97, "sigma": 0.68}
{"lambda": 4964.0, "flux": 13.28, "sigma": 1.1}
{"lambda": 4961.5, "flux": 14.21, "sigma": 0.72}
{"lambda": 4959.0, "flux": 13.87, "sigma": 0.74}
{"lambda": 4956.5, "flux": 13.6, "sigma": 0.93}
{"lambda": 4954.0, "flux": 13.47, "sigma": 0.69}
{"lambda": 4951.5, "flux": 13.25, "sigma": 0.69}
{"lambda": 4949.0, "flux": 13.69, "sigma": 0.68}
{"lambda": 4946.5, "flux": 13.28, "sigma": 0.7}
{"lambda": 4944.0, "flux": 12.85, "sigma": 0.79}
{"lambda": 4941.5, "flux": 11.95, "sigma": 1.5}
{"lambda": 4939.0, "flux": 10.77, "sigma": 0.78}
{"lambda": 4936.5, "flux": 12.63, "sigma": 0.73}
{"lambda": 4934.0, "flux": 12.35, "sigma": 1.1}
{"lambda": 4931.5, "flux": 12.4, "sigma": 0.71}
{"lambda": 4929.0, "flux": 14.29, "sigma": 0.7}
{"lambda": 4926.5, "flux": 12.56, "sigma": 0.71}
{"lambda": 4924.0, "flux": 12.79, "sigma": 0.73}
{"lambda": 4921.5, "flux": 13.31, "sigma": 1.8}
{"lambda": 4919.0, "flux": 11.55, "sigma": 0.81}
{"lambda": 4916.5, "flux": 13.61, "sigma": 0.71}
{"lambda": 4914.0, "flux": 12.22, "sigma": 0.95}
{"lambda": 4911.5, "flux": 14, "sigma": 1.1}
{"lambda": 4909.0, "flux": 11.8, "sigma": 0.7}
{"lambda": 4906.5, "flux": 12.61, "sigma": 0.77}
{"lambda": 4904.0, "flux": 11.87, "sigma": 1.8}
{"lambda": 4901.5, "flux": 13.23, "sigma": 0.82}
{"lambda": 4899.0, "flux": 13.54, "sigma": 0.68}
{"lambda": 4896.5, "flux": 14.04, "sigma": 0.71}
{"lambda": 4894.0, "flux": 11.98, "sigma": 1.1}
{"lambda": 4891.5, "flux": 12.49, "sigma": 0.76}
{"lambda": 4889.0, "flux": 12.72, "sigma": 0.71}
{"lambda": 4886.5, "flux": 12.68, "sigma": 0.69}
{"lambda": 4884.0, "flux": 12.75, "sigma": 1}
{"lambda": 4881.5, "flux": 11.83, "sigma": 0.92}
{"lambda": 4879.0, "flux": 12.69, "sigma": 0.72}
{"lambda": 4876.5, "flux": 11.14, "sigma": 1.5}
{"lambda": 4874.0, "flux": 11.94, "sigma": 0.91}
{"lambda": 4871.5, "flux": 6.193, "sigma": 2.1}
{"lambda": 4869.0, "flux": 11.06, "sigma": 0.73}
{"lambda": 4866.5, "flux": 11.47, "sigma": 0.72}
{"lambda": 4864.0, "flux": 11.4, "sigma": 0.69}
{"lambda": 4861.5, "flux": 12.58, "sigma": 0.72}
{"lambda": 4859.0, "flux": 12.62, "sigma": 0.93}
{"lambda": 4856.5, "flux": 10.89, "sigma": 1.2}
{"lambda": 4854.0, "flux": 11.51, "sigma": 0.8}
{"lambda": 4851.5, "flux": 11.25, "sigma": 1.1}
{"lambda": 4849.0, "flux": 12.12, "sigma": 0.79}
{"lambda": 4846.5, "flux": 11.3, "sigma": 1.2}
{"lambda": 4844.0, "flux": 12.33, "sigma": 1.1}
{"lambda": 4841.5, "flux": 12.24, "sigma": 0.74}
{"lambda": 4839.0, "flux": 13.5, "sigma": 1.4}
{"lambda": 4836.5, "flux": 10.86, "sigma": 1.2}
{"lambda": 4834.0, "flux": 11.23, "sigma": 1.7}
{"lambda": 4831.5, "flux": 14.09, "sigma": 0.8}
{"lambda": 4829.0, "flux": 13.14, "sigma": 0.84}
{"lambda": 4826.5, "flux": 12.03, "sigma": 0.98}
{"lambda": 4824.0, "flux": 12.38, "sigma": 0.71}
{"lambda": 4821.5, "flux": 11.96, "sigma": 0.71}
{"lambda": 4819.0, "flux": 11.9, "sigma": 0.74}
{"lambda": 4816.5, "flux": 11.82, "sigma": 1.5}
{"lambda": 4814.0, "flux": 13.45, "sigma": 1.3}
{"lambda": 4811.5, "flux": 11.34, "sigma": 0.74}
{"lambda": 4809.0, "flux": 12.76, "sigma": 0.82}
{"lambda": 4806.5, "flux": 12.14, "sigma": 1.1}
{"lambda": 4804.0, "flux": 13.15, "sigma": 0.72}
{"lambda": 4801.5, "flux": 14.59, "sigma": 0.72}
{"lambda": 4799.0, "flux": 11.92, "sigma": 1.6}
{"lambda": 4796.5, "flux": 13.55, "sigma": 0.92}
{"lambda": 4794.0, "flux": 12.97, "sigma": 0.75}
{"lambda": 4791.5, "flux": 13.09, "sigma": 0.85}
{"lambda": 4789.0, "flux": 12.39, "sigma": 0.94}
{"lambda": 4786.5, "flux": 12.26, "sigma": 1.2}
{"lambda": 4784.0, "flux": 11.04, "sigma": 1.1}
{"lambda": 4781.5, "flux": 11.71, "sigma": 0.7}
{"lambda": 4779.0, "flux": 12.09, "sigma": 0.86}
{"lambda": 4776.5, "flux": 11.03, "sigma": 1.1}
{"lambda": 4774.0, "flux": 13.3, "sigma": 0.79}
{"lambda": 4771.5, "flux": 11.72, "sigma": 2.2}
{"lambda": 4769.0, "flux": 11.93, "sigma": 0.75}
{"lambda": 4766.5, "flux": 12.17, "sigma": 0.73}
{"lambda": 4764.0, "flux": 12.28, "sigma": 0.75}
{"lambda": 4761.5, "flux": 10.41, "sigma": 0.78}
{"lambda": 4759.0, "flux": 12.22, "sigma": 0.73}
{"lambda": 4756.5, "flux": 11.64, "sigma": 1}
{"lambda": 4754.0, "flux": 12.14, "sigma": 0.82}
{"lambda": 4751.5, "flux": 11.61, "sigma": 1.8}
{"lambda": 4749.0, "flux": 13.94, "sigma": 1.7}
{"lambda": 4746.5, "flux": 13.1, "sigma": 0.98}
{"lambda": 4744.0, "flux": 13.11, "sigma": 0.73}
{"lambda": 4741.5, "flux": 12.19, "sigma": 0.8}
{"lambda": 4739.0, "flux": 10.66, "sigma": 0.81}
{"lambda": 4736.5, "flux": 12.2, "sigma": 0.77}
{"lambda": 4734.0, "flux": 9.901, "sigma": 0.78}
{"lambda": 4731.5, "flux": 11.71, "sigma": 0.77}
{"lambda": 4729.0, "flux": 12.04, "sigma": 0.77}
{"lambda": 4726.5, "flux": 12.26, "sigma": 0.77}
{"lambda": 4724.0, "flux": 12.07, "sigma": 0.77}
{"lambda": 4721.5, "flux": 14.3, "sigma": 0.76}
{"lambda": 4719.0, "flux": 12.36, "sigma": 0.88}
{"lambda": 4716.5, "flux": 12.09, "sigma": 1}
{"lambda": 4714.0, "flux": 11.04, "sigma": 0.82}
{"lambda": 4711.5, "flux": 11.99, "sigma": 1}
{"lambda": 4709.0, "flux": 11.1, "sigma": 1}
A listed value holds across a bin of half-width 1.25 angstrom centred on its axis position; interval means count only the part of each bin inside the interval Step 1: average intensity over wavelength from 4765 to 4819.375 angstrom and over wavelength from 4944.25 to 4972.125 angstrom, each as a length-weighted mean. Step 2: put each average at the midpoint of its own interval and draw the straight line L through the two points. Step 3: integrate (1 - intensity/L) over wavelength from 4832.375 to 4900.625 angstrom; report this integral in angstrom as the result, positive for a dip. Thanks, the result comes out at 5.2 angstrom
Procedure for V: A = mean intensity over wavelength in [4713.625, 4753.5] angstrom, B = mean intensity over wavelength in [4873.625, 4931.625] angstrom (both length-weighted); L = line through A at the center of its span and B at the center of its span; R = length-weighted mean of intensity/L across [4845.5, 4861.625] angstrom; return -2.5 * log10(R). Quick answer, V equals 0.08 mag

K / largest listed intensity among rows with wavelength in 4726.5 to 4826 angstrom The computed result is 14.59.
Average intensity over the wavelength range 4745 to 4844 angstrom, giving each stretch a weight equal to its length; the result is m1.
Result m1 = 12.3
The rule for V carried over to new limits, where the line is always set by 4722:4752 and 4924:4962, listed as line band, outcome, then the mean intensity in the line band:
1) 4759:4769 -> 0.05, 11.7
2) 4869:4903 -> 0.06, 12.1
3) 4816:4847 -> 0.02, 12.2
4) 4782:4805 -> -0.03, 12.7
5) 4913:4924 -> 0.02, 12.7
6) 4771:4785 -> 0.04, 11.8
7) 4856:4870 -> 0.08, 11.7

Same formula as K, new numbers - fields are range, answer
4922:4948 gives 14.29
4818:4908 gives 14.09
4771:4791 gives 13.3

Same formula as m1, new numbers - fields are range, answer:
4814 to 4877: 11.8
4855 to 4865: 11.9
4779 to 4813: 12.5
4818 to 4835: 12.4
